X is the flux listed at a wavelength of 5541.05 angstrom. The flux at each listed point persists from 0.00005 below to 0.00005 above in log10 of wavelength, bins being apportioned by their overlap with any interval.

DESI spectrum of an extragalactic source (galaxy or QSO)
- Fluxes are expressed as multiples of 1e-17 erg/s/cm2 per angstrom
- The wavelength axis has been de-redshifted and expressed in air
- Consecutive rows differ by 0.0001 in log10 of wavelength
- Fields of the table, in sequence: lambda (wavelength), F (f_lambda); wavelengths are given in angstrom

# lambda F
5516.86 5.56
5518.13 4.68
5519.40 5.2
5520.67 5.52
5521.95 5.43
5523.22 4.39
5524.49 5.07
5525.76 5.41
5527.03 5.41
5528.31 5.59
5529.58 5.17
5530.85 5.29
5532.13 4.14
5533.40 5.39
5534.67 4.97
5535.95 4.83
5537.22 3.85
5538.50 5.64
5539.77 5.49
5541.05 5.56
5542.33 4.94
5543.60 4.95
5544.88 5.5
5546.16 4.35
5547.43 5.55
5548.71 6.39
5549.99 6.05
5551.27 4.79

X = 5.56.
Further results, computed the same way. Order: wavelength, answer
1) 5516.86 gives 5.56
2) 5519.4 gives 5.2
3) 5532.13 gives 4.14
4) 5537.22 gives 3.85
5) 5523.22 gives 4.39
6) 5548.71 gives 6.39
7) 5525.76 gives 5.41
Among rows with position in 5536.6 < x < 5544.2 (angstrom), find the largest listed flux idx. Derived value 5.64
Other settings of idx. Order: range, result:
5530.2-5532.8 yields 5.29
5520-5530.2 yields 5.59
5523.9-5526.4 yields 5.41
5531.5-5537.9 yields 5.39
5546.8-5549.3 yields 6.39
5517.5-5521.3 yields 5.52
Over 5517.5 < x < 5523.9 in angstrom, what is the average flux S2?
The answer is 5.04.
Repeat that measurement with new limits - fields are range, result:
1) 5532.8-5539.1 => 4.93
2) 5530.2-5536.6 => 4.93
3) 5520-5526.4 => 5.16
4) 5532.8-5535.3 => 5.19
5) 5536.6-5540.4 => 5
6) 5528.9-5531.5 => 5.23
